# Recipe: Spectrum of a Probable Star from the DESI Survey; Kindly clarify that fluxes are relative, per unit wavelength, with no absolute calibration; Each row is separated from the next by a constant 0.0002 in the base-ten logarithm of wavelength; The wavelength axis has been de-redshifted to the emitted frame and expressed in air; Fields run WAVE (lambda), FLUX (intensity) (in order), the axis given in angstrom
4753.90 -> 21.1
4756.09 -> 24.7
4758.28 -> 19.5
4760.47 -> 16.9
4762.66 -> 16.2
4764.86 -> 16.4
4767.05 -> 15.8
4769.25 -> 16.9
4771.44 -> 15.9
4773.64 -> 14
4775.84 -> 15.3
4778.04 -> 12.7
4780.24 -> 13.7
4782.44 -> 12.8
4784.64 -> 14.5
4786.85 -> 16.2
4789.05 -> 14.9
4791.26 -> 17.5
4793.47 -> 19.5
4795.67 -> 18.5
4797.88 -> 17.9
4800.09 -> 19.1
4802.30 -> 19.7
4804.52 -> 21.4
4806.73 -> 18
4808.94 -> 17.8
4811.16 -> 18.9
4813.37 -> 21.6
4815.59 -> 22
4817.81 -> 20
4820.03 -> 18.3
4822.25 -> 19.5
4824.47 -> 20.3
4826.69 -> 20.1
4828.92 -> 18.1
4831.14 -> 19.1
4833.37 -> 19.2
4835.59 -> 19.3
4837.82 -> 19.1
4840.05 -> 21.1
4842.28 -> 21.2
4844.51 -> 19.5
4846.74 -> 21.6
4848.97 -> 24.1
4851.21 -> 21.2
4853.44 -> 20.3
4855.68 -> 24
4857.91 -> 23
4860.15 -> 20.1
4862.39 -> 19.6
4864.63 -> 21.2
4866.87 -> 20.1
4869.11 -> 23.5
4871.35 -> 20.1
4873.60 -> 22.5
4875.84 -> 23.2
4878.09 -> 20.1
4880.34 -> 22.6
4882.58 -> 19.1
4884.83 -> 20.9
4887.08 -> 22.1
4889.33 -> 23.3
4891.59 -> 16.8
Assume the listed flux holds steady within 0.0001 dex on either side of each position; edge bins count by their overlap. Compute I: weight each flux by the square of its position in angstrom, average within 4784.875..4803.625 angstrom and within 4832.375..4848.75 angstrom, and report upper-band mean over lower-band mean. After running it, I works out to 1.17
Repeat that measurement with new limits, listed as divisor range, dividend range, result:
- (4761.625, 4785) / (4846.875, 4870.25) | 1.51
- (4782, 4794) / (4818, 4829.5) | 1.24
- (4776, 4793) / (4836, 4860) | 1.48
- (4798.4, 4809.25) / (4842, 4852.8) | 1.14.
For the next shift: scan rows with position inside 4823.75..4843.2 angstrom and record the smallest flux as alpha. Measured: 18.1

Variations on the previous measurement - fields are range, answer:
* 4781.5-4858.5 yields 12.8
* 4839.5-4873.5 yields 19.5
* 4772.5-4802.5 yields 12.7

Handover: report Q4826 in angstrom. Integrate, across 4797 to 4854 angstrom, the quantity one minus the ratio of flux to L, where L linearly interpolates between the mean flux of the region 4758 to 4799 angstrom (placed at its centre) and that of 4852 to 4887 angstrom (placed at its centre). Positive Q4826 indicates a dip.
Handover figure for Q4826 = -3.62 angstrom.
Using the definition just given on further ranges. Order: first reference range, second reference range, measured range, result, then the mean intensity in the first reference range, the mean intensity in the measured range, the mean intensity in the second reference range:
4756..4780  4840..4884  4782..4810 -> 0.3 angstrom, 16.3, 17.6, 21.4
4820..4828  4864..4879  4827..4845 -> 0.5 angstrom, 19.7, 19.6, 21.6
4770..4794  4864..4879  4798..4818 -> -3.2 angstrom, 15.1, 19.7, 21.6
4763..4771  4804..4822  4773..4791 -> 3.1 angstrom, 16.3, 14.4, 19.7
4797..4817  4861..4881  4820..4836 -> 0.7 angstrom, 19.6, 19.3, 21.4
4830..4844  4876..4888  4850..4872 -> -0.9 angstrom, 19.8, 21.3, 21.1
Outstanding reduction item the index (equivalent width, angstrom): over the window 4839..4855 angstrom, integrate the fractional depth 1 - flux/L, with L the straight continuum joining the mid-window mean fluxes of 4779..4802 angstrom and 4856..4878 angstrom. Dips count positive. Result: -0.9 angstrom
